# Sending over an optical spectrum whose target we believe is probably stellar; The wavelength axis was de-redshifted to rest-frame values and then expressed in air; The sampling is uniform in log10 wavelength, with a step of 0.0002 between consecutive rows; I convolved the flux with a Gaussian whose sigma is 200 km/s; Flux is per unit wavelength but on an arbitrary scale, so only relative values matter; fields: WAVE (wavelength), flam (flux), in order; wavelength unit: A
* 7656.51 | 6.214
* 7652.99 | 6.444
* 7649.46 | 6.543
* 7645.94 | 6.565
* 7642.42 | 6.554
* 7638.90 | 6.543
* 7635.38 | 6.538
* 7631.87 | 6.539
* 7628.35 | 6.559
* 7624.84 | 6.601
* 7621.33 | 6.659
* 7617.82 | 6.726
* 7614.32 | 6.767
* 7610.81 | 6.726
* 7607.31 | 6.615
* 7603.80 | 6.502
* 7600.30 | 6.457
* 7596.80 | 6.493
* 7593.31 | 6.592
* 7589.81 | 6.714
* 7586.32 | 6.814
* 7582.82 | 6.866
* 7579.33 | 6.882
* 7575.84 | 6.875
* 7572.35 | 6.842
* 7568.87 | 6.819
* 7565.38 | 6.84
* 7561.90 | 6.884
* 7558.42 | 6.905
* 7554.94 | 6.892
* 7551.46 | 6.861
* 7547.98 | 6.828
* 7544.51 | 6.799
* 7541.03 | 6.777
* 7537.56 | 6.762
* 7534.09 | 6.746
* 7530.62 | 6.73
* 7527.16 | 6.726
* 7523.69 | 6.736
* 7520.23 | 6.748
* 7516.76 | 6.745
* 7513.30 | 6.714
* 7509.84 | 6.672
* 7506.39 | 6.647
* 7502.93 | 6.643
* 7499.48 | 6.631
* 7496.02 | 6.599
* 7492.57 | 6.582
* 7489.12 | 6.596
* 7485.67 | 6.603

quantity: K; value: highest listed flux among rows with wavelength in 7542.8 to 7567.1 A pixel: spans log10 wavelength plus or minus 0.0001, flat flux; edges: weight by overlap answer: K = 6.905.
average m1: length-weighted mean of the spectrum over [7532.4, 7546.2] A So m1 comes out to 6.77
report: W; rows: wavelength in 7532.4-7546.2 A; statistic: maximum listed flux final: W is 6.799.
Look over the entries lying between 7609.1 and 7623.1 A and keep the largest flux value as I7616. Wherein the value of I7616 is 6.767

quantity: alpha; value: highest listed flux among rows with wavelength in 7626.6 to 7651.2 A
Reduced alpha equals 6.565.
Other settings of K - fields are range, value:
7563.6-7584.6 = 6.882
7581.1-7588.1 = 6.866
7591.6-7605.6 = 6.592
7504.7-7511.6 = 6.672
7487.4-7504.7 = 6.643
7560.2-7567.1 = 6.884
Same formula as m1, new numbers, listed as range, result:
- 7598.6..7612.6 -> 6.57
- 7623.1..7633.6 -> 6.56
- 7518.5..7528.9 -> 6.74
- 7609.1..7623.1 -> 6.72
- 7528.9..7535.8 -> 6.74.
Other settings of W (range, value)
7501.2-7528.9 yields 6.748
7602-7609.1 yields 6.615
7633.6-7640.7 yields 6.543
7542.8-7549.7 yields 6.828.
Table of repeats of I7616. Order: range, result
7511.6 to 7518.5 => 6.745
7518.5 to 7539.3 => 6.762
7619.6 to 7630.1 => 6.659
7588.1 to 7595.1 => 6.714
